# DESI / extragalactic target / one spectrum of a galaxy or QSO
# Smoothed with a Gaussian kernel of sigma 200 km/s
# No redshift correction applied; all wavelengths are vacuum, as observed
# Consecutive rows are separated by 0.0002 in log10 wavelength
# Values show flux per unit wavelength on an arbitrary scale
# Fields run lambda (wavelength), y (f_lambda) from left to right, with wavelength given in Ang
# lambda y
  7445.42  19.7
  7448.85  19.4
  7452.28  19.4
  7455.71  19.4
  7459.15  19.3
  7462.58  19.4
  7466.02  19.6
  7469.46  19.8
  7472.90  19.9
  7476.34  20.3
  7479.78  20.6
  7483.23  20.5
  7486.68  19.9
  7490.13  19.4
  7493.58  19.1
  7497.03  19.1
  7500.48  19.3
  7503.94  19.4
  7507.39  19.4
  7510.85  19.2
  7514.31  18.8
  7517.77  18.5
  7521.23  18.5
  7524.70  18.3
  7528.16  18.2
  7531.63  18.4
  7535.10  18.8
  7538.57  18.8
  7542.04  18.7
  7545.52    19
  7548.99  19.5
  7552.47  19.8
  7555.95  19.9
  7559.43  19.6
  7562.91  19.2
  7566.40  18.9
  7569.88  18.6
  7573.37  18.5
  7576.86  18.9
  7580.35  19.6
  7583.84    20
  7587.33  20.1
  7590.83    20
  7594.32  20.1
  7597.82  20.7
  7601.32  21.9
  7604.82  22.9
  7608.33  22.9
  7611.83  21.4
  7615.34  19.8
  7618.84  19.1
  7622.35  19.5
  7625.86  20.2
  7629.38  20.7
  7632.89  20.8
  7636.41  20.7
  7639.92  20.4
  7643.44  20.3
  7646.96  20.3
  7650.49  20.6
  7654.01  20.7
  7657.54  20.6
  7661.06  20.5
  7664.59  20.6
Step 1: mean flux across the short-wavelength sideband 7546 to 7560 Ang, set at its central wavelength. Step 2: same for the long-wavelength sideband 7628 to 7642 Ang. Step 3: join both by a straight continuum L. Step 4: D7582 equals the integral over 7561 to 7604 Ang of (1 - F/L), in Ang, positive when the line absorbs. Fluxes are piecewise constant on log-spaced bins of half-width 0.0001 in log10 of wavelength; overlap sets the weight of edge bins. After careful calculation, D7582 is 0.5 Ang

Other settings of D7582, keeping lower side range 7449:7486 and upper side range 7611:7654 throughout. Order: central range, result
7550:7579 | 1.3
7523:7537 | 1.1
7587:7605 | -0.6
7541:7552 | 0.5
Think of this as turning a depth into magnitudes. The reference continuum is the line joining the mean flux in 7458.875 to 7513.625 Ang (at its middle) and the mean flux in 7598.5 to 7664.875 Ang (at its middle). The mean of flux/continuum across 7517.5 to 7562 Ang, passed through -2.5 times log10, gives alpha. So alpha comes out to 0.06 mag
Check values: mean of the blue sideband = 19.6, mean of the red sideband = 20.7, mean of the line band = 18.9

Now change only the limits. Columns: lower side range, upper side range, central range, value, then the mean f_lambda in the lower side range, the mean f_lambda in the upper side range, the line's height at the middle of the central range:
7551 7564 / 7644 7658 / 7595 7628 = -0.040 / 19.6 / 20.5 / 20.1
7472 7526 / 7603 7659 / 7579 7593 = 0.016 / 19.4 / 20.7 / 20.2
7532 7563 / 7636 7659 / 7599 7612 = -0.121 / 19.2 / 20.5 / 20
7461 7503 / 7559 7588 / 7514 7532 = 0.062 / 19.7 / 19.2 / 19.5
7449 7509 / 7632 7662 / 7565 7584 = 0.063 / 19.6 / 20.5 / 20.1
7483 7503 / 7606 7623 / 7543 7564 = 0.033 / 19.5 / 20.7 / 20.1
